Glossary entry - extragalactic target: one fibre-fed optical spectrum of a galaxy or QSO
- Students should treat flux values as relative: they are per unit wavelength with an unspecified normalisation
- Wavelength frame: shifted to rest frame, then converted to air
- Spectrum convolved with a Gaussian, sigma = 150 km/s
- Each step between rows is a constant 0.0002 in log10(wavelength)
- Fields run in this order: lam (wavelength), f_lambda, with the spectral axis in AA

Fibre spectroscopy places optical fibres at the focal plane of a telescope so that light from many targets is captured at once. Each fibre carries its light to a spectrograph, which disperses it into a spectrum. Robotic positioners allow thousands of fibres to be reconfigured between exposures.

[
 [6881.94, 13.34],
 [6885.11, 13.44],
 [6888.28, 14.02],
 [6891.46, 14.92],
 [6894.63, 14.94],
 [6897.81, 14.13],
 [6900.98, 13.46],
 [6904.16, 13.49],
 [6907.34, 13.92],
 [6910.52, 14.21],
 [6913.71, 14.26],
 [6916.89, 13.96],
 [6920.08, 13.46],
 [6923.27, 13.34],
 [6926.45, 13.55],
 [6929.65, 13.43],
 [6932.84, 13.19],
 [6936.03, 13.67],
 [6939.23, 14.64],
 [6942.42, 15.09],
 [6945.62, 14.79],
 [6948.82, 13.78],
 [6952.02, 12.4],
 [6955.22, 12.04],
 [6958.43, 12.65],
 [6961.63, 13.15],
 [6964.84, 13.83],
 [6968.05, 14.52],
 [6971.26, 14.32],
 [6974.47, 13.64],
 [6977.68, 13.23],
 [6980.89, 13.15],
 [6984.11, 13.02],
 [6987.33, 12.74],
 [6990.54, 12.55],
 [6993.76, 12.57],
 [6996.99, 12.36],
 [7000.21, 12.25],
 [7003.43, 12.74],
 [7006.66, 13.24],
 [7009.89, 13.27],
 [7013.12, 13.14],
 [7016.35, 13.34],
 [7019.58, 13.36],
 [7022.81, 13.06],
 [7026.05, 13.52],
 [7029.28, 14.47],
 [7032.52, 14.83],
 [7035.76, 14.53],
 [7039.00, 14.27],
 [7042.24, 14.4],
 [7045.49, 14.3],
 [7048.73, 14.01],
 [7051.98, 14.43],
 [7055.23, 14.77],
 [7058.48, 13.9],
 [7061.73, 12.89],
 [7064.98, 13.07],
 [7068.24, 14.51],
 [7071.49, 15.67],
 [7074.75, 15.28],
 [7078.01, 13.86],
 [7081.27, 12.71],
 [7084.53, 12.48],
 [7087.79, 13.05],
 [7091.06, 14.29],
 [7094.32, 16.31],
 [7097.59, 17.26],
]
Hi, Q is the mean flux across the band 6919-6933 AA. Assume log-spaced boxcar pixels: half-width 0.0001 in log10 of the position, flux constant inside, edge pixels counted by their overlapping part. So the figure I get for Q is 13.4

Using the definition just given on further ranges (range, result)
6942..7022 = 13.2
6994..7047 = 13.5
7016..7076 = 14.1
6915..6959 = 13.6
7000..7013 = 13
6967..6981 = 13.8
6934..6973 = 13.7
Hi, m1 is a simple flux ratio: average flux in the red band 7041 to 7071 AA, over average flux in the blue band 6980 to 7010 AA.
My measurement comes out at 1.1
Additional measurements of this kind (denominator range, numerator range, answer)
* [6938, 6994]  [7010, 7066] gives 1.03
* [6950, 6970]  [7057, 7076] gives 1.08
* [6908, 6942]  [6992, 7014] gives 0.92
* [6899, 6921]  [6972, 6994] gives 0.94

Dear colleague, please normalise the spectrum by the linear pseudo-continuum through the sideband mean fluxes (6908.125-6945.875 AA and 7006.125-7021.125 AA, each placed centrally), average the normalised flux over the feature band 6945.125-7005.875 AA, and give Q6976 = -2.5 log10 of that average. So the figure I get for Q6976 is 0.037 mag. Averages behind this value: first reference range 13.9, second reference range 13.3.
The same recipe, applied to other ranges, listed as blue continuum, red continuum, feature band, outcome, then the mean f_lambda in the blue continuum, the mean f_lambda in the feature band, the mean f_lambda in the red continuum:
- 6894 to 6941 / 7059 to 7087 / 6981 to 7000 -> 0.09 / 13.8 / 12.7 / 13.8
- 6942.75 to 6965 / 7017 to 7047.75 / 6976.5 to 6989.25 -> 0.05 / 13.3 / 13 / 14.1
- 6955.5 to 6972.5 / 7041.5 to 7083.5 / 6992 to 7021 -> 0.07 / 13.5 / 12.9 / 14.1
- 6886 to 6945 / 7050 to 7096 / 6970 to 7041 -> 0.06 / 14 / 13.3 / 14.1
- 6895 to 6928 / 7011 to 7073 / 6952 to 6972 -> 0.05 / 13.8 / 13.3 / 14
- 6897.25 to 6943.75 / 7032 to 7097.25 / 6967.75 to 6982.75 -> 0.02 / 13.8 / 13.7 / 14.2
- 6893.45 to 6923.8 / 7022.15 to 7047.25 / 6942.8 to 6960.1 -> 0.06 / 13.9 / 13.3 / 14.2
